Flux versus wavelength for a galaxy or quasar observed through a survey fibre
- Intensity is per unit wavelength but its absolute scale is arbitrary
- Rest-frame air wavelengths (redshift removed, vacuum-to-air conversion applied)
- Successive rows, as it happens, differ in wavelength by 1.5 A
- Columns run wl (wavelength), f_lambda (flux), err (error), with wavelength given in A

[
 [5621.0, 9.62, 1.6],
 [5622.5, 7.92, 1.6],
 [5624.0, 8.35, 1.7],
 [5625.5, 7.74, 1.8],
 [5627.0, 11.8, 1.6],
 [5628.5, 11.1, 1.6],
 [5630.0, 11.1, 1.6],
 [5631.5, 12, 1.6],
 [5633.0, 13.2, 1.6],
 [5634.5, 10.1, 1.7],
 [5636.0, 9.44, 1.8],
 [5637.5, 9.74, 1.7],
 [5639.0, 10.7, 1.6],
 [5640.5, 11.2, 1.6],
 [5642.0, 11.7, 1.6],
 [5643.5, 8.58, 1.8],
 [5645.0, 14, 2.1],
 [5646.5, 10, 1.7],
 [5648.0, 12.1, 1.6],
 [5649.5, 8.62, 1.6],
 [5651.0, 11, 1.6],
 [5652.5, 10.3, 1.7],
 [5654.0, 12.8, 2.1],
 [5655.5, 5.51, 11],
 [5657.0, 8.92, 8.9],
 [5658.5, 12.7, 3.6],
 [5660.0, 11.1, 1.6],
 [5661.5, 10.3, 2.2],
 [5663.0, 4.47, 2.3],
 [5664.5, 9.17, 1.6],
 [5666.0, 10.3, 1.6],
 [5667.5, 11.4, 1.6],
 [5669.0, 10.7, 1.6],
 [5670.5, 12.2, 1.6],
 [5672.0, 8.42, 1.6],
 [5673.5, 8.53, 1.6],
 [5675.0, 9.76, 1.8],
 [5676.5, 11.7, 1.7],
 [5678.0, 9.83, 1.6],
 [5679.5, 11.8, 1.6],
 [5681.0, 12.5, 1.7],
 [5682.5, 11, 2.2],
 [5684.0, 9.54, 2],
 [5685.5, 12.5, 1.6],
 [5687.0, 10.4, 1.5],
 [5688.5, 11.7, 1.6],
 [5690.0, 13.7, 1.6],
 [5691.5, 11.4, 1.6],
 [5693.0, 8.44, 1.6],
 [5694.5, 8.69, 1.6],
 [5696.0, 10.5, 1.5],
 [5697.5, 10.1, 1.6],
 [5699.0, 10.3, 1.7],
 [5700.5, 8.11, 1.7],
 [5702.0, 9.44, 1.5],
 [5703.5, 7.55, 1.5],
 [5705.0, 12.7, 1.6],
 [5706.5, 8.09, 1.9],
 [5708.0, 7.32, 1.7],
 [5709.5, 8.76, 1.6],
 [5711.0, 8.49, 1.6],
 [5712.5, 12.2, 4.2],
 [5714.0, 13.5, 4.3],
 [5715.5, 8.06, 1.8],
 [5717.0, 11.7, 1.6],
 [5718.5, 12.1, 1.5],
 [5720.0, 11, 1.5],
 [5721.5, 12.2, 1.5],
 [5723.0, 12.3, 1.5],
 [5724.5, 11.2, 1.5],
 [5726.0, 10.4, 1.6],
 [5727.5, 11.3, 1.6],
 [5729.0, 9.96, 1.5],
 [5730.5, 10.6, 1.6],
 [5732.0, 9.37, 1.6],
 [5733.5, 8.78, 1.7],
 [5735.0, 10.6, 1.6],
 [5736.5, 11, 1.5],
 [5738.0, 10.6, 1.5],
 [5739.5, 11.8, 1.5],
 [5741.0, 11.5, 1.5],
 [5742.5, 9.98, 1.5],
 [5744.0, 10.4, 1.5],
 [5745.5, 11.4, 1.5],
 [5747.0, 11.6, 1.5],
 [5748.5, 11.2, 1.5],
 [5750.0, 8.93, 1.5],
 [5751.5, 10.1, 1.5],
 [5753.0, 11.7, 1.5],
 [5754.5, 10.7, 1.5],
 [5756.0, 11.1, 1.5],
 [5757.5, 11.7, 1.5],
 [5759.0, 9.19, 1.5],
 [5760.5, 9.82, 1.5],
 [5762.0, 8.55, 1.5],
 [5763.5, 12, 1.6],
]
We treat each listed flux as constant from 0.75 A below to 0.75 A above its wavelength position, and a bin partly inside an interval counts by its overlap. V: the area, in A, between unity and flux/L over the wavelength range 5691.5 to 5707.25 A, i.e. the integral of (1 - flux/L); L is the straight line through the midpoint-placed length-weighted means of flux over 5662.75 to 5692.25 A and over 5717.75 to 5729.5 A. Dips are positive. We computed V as 2.1 A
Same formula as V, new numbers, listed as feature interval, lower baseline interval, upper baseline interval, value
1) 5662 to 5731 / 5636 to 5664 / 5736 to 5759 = 1.0 A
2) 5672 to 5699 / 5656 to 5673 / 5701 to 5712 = -3.5 A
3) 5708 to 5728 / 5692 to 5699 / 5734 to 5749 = -1.2 A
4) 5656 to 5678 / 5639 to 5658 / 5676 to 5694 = 1.8 A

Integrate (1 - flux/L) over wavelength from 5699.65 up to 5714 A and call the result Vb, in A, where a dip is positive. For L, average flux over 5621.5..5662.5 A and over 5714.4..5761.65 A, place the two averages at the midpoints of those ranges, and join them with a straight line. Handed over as 1.6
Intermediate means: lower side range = 10.4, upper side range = 10.7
